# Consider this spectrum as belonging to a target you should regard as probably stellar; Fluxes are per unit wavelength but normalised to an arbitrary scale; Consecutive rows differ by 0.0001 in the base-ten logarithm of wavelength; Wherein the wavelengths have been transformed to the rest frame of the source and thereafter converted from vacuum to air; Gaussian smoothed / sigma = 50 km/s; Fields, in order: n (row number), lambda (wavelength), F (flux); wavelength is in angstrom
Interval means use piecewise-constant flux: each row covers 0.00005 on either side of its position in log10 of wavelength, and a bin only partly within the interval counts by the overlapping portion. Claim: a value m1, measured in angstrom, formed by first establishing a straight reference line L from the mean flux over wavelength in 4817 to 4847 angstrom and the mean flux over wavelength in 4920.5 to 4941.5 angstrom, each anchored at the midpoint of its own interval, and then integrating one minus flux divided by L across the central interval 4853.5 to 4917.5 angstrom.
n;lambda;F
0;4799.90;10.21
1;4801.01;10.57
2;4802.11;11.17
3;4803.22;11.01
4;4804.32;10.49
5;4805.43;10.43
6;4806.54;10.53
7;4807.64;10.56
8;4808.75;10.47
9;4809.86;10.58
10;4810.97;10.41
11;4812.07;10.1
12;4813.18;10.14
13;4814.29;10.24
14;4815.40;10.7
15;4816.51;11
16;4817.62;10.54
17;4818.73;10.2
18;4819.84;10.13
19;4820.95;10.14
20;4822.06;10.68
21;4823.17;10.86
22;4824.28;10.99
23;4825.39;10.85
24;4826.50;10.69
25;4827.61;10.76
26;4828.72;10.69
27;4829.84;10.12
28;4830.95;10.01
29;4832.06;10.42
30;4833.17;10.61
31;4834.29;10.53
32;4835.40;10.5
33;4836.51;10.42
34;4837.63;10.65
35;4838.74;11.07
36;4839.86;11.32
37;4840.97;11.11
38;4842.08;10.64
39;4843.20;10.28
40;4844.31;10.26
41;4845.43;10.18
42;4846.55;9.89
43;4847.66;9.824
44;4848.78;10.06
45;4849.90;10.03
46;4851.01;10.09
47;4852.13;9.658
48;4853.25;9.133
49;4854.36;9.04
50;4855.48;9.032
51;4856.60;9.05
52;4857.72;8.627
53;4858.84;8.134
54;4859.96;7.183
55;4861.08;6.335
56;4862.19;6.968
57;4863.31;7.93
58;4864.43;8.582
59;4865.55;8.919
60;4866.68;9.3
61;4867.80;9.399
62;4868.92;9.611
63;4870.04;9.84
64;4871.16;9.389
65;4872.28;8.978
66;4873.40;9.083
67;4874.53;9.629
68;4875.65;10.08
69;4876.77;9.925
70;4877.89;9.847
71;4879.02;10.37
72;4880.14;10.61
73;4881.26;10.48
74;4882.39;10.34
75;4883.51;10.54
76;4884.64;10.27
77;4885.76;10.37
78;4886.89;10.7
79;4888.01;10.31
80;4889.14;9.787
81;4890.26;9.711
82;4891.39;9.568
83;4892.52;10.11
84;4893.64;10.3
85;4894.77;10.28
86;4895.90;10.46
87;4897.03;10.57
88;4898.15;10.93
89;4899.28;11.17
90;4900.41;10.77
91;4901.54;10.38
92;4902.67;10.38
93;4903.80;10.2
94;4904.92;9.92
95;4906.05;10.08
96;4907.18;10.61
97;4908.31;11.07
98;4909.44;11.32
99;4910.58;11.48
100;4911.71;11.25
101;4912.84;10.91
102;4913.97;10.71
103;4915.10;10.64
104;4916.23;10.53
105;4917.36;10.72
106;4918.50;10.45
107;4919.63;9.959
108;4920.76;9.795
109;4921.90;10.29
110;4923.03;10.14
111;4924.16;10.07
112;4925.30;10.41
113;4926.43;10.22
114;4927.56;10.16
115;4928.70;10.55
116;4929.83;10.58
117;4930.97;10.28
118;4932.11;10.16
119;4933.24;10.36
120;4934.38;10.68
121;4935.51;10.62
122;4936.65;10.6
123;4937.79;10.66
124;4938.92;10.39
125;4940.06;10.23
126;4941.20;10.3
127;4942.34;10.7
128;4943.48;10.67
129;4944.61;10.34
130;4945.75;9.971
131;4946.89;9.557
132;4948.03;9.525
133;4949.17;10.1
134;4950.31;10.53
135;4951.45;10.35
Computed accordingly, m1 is 3.5 angstrom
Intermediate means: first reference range 10.5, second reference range 10.3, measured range 9.87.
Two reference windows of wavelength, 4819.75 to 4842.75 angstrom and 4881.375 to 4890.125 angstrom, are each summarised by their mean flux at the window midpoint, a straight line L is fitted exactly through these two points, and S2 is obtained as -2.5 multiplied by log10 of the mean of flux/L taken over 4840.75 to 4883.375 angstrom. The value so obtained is 0.11 mag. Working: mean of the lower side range 10.6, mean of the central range 9.42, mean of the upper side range 10.3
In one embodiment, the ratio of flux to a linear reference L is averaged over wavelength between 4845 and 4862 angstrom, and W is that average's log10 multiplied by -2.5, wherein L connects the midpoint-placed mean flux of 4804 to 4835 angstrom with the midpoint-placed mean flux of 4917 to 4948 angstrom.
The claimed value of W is 0.16 mag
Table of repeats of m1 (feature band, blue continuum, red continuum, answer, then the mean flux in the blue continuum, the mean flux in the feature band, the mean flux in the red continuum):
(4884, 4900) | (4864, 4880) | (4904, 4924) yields -0.5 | 9.53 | 10.3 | 10.6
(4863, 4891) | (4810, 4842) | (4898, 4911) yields 2.3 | 10.6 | 9.77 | 10.7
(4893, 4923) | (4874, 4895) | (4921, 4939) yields -0.9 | 10.2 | 10.6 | 10.4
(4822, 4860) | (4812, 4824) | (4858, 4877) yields -1.8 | 10.5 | 10.1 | 8.76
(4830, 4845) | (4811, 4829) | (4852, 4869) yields -1.5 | 10.5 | 10.6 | 8.5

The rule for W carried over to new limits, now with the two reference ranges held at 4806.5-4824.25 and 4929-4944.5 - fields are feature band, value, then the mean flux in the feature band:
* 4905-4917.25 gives -0.035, 10.8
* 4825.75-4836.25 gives -0.002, 10.5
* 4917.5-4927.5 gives 0.030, 10.2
